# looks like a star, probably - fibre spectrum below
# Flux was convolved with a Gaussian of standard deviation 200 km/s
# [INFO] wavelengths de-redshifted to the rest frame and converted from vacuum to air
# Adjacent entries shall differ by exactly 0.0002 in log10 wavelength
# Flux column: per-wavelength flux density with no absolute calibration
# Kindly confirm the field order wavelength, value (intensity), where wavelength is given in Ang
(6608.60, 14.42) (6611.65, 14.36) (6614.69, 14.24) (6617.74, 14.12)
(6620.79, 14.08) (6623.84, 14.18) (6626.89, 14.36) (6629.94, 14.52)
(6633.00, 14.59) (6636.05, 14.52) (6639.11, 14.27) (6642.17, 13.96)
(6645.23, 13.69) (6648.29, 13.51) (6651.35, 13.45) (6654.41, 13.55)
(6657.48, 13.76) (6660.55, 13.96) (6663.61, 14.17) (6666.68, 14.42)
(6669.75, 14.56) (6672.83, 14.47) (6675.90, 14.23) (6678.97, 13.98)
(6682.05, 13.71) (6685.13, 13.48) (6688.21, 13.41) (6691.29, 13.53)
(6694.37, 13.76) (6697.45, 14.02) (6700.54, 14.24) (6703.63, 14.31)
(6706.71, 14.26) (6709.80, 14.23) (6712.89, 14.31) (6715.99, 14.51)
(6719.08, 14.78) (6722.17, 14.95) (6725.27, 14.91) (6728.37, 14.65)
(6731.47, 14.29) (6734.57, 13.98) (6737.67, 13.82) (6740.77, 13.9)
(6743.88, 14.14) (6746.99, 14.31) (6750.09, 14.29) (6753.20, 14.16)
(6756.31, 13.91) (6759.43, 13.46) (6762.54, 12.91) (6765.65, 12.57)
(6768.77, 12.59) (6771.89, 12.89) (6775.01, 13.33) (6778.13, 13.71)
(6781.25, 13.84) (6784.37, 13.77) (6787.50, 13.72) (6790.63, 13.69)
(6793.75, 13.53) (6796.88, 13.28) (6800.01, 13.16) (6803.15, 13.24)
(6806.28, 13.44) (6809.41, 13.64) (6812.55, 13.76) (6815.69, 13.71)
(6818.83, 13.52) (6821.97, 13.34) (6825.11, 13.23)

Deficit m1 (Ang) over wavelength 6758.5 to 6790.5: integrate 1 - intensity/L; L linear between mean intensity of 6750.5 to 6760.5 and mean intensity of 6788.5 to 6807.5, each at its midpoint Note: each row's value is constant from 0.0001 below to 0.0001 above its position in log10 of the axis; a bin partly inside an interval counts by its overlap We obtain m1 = 0.9 Ang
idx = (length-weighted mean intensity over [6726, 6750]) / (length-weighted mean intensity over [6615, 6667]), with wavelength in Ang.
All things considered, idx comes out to 1.0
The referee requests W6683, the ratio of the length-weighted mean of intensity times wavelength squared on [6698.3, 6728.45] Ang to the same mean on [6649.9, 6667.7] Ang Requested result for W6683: 1.06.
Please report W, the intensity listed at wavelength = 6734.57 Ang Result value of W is 13.98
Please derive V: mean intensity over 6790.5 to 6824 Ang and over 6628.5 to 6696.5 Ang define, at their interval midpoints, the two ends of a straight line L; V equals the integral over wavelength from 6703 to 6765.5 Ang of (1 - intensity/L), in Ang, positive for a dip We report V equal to -2.0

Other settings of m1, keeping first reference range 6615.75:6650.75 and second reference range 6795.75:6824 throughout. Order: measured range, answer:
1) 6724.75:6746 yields -0.7 Ang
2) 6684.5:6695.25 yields 0.3 Ang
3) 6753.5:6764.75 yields 0.2 Ang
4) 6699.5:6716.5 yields -0.6 Ang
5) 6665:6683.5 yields -0.3 Ang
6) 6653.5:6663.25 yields 0.2 Ang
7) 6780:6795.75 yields -0.2 Ang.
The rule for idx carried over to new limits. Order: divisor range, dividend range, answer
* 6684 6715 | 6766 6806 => 0.96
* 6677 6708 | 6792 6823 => 0.97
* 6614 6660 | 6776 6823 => 0.97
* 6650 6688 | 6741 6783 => 0.97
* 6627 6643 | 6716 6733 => 1.02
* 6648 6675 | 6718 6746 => 1.03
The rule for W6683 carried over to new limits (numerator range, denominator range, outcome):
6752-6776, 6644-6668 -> 0.99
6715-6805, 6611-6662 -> 1.02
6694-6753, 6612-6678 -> 1.04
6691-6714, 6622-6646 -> 1.01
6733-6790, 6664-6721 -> 0.98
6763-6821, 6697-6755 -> 0.95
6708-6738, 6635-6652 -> 1.07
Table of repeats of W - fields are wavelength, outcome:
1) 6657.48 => 13.76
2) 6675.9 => 14.23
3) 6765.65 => 12.57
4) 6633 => 14.59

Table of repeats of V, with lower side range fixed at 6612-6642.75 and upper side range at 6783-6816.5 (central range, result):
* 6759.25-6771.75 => 0.8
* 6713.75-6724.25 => -0.6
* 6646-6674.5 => 0.3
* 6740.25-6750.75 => -0.3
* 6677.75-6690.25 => 0.4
